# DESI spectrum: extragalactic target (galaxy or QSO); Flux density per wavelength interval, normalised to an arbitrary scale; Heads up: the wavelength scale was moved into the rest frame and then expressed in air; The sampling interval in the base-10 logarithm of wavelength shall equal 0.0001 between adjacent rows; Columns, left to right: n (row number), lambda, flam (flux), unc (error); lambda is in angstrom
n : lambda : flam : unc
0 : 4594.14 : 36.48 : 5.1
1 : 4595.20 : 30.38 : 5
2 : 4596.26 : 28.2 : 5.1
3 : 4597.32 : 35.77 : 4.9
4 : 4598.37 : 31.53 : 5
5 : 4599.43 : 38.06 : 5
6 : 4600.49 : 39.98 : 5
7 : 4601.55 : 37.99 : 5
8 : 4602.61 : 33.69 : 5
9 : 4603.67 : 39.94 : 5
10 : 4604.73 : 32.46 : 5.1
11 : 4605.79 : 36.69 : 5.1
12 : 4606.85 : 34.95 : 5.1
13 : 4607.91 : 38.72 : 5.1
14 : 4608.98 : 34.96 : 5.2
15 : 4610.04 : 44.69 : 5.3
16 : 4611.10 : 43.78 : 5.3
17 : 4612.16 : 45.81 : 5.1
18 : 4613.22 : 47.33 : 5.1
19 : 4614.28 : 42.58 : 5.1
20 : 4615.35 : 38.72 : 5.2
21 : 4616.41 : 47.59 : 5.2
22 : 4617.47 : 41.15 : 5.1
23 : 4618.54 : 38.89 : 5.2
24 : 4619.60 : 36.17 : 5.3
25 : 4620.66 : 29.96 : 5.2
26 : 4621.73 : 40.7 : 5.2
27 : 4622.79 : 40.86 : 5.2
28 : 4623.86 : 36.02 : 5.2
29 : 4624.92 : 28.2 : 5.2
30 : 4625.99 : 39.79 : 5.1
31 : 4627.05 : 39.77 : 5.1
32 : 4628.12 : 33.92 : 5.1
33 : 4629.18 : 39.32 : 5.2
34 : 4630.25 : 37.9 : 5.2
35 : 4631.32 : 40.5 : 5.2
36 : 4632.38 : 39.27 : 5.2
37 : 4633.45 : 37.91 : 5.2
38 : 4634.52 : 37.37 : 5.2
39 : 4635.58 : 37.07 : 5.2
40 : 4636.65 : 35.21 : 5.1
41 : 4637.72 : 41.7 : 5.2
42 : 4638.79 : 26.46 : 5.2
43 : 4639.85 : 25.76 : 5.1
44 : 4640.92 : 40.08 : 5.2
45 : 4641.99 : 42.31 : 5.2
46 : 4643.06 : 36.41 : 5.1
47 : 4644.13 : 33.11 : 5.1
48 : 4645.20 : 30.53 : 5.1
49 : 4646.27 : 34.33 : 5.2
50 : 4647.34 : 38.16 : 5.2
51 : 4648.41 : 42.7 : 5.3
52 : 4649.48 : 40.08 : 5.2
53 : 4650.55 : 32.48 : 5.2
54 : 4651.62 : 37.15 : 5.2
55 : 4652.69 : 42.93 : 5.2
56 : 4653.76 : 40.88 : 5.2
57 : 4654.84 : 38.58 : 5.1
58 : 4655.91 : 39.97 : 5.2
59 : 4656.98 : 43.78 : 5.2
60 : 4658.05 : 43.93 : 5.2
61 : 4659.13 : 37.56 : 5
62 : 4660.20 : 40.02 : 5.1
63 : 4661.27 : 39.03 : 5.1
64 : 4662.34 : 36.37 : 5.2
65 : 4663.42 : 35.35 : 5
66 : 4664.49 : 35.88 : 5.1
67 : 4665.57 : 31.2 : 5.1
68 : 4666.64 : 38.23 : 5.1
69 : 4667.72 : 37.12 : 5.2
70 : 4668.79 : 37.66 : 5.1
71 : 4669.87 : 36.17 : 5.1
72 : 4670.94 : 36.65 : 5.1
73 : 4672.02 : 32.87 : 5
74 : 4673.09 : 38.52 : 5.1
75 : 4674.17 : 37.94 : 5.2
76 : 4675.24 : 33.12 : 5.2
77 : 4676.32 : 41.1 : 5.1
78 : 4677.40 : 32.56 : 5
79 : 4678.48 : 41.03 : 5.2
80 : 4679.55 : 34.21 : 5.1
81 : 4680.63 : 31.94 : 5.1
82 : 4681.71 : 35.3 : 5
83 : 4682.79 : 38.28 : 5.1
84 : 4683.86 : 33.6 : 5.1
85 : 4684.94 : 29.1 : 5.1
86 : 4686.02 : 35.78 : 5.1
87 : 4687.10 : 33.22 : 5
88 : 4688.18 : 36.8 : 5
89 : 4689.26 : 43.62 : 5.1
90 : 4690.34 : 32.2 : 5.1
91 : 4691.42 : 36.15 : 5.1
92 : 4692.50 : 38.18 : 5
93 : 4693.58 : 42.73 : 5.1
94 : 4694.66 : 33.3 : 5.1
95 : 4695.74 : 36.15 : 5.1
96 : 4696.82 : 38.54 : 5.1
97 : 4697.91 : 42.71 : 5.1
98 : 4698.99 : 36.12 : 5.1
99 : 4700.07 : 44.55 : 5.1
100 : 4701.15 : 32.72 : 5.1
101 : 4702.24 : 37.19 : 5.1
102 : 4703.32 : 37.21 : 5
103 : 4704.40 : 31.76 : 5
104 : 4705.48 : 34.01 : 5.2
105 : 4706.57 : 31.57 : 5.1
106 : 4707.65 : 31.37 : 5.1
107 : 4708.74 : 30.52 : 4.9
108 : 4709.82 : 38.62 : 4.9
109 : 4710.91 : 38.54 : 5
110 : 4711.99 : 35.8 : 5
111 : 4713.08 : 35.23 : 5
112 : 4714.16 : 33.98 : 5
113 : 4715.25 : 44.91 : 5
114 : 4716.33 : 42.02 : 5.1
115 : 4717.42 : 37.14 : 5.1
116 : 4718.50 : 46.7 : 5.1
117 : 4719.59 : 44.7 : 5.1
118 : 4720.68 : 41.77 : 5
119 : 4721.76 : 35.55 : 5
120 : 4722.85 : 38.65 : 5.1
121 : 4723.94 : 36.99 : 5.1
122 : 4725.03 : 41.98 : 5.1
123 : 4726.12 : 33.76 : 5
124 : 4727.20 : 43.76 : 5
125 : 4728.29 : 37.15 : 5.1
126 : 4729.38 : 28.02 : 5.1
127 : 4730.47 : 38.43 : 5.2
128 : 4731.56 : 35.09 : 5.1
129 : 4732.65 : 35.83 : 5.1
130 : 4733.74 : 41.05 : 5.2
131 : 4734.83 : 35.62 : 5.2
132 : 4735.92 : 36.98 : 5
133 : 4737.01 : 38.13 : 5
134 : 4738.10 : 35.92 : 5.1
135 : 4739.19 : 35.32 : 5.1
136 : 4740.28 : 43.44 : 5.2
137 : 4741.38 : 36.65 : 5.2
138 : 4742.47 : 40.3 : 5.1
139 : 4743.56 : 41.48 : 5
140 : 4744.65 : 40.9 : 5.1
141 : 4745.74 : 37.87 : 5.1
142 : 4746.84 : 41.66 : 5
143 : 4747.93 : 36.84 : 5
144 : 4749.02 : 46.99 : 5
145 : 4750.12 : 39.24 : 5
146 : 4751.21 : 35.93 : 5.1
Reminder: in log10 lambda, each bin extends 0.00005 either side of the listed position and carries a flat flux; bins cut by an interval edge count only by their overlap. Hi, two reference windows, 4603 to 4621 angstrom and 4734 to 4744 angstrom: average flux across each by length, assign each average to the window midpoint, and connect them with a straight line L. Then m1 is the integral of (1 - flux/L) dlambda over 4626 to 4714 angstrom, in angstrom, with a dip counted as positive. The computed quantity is 5.2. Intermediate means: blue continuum 39.7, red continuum 38.3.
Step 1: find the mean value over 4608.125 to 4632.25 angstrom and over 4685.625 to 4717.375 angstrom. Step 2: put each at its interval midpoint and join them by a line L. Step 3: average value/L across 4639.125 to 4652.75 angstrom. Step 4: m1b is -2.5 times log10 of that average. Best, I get 0.07 mag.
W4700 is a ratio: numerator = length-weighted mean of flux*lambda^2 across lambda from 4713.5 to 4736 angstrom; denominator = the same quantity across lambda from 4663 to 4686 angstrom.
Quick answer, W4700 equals 1.11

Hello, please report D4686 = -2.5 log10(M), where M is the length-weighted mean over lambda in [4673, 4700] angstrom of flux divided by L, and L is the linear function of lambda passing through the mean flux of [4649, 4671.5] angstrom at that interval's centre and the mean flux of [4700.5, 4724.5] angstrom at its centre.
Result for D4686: 0.03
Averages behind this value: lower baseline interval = 38.1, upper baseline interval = 37.2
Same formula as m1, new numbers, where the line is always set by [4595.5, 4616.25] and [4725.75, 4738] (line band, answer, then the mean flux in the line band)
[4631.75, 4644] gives 0.5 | 36.3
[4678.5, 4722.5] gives 0.3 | 36.9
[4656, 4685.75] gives 0.7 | 36.7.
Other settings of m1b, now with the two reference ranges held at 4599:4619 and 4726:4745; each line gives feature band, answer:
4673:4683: 0.07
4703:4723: 0.02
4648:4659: -0.03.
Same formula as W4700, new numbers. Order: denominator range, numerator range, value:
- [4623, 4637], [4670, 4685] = 0.98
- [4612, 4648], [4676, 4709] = 0.98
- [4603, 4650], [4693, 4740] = 1.03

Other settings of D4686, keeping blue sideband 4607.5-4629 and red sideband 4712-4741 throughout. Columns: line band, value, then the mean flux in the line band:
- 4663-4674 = 0.084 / 36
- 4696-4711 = 0.075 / 36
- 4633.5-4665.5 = 0.051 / 37.3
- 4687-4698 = 0.032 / 37.5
